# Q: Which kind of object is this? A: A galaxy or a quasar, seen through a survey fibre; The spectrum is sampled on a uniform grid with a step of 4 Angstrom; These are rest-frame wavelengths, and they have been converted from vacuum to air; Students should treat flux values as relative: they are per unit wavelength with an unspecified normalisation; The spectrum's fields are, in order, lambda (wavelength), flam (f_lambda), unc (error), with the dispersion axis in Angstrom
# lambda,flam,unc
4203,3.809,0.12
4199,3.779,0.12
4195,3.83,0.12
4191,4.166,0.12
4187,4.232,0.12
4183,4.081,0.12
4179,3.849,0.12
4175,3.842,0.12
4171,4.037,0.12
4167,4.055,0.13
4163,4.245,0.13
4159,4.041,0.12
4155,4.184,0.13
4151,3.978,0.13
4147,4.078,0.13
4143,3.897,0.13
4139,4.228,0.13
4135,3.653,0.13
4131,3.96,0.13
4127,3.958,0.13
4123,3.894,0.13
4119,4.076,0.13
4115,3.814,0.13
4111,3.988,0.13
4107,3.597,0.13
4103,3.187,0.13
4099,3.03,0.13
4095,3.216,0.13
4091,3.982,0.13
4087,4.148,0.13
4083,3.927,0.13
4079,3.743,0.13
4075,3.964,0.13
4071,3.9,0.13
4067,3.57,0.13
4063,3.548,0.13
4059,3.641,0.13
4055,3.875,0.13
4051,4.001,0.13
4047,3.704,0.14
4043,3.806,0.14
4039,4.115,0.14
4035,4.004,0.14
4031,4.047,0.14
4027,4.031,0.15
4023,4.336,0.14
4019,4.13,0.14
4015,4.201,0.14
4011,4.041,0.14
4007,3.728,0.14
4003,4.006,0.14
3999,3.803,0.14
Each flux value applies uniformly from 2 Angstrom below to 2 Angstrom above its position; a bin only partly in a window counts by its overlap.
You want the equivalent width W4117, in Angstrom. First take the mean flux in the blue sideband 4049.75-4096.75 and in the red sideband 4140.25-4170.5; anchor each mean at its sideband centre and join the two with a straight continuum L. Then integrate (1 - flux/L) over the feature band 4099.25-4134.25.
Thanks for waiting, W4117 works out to 1.6 Angstrom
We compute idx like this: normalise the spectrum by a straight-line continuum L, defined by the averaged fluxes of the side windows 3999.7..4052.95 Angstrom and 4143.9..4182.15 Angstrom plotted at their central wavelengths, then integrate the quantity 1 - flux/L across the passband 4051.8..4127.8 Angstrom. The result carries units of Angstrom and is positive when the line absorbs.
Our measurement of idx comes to 5.3 Angstrom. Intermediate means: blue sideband 4.01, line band 3.74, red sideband 4.03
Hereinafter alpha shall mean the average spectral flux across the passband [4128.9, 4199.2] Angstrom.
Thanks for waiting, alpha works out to 4.01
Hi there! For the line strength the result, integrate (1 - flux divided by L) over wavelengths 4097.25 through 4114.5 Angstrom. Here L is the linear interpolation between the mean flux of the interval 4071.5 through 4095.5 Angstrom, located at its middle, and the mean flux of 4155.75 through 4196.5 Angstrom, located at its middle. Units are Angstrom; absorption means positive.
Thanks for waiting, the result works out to 1.9 Angstrom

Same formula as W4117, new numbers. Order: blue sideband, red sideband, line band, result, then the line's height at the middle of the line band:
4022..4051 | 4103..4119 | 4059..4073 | 0.83 Angstrom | 3.9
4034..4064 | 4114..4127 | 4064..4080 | 0.38 Angstrom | 3.87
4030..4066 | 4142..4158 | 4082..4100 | 1.14 Angstrom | 3.93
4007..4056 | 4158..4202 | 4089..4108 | 2.94 Angstrom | 4.01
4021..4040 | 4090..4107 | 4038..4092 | -1.96 Angstrom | 3.72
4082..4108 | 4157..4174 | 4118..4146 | -0.84 Angstrom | 3.84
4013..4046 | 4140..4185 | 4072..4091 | 0.51 Angstrom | 4.06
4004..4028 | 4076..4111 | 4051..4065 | 0.39 Angstrom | 3.84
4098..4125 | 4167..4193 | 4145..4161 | -0.72 Angstrom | 3.9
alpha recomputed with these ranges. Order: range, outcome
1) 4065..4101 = 3.72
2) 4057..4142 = 3.76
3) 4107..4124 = 3.91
